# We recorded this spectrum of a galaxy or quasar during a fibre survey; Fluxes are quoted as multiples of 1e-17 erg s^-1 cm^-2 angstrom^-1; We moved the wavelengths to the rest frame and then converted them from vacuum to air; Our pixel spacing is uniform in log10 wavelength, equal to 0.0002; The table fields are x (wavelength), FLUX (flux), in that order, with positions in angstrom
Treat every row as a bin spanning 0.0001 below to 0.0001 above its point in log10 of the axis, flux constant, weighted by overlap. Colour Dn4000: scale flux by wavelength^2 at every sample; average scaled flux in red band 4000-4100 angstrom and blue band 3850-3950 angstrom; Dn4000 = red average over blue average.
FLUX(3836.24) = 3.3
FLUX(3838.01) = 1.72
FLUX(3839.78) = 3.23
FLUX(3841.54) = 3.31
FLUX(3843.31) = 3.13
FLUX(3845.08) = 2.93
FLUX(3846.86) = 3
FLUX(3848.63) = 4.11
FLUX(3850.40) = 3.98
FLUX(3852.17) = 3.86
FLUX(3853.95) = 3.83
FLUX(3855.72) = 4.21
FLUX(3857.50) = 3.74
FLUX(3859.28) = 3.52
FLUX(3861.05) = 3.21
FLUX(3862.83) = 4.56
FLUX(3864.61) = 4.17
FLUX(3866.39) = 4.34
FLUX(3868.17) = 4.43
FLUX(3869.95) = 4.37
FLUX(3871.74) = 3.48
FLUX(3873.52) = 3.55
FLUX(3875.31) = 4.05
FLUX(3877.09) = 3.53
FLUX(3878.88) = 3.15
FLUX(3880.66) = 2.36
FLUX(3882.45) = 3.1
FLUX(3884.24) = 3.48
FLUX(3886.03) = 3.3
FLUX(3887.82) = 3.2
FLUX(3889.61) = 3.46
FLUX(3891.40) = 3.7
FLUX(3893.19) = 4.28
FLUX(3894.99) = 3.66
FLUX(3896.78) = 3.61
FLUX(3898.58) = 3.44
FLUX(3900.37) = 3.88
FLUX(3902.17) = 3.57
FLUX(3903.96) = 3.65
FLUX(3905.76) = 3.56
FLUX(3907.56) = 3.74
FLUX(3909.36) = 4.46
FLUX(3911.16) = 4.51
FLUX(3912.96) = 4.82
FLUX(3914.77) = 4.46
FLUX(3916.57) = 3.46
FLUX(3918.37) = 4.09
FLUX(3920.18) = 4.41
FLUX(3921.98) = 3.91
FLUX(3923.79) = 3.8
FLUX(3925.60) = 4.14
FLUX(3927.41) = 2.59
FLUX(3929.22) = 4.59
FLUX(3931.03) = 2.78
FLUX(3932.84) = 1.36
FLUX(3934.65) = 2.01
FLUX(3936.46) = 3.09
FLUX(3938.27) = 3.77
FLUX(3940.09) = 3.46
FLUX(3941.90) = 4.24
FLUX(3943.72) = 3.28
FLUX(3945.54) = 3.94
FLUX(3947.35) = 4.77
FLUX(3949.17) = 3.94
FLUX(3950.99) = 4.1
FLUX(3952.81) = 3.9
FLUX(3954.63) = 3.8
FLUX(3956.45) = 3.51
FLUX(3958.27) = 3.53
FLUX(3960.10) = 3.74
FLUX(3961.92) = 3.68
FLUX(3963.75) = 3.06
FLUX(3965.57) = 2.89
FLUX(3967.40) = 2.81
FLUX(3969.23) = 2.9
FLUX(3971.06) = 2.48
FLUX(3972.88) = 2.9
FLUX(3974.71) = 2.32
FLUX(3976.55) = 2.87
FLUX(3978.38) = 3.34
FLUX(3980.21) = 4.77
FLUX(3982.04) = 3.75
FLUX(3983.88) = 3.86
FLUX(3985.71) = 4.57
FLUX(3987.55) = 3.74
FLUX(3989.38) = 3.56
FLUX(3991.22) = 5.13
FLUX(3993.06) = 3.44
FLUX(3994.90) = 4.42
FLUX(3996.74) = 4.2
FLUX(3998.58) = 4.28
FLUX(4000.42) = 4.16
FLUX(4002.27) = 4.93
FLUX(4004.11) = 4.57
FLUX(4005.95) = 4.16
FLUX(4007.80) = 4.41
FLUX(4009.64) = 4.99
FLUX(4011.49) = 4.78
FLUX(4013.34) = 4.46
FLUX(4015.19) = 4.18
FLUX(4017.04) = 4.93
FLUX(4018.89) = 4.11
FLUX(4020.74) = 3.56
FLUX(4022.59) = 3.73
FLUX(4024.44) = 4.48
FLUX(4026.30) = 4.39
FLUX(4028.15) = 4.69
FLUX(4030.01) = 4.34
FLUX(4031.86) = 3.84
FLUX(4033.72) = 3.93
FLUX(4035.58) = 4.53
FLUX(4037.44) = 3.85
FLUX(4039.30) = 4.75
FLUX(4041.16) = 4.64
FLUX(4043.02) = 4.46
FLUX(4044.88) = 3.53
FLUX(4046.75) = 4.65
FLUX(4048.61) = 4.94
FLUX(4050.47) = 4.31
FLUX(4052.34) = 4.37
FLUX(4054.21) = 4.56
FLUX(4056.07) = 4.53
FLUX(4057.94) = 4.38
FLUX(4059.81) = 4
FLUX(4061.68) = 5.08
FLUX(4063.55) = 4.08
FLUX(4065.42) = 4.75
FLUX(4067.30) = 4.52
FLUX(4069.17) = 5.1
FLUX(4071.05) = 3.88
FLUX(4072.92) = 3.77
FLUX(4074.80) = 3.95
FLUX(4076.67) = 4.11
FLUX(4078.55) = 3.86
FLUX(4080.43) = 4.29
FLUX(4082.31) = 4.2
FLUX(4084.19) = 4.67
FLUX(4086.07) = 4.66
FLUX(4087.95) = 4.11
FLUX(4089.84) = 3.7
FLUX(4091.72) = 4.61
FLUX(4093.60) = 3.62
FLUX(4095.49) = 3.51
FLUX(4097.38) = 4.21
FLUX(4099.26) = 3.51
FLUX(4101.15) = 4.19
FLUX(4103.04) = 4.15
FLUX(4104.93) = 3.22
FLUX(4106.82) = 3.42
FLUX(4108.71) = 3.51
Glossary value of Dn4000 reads 1.3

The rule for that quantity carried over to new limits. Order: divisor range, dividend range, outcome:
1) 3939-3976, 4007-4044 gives 1.30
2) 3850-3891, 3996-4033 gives 1.27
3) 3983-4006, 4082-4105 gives 1.00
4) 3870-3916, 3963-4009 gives 1.07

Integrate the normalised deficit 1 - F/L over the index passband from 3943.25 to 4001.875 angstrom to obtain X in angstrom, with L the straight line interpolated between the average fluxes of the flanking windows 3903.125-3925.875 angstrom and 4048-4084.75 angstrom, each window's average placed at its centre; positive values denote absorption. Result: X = 6.9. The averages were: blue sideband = 4.08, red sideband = 4.36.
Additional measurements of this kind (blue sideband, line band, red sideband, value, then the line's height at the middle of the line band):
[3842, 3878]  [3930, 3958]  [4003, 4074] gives 4.1 angstrom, 4.07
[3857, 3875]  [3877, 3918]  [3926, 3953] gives 0.5 angstrom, 3.74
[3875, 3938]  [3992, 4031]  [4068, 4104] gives -4.6 angstrom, 3.89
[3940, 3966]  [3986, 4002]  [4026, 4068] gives -0.5 angstrom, 4.03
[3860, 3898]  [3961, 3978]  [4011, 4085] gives 4.8 angstrom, 4.02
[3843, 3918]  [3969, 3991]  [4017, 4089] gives 3.1 angstrom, 4.07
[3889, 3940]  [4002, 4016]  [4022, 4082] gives -1.5 angstrom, 4.12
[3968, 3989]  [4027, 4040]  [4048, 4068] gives -0.3 angstrom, 4.16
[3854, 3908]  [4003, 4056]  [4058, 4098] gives -3.6 angstrom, 4.09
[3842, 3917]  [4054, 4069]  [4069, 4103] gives -1.7 angstrom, 4.05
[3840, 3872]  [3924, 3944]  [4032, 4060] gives 3.9 angstrom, 4.02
